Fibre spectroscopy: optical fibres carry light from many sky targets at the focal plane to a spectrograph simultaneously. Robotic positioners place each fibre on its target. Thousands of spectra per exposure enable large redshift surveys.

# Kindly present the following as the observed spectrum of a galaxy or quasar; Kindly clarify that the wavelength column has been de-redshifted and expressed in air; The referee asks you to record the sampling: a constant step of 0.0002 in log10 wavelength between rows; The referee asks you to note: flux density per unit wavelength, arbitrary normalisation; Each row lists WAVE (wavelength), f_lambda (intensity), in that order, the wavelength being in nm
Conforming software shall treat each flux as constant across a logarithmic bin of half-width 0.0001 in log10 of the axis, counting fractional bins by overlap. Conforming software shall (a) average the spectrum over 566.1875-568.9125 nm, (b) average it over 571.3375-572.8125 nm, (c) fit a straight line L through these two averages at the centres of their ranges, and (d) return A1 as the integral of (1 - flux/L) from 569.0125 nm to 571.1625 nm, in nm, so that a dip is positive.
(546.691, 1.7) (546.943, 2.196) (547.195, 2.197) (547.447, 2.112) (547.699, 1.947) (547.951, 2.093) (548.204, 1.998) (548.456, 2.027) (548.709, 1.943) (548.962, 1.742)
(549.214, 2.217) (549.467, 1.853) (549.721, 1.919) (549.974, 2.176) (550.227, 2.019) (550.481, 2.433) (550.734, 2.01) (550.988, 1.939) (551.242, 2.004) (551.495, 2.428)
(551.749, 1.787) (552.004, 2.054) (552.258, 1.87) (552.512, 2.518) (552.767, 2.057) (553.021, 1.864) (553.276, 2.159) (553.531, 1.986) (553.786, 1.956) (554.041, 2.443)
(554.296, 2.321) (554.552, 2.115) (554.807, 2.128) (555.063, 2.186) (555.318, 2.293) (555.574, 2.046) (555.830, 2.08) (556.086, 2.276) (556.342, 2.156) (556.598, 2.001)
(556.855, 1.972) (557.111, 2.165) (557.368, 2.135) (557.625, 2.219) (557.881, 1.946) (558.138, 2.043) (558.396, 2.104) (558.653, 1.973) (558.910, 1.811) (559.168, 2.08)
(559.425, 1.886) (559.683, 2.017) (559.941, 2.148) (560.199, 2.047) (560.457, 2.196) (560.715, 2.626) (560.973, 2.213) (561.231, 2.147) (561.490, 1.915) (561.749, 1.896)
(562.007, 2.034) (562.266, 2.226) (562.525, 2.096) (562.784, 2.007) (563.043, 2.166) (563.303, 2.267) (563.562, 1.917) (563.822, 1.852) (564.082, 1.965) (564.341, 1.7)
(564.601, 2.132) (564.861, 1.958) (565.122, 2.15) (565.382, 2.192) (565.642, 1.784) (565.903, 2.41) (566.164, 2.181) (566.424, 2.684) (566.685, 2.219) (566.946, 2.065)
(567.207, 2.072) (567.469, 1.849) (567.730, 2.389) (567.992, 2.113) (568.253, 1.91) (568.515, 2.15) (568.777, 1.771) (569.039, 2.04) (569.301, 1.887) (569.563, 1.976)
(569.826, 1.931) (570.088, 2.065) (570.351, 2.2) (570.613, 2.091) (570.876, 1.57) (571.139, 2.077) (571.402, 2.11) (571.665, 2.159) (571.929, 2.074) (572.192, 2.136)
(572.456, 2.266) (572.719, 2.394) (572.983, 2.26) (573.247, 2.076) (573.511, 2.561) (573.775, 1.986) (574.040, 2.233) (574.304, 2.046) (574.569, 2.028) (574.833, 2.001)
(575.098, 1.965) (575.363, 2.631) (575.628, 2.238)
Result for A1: 0.19 nm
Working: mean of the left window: 2.12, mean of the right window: 2.19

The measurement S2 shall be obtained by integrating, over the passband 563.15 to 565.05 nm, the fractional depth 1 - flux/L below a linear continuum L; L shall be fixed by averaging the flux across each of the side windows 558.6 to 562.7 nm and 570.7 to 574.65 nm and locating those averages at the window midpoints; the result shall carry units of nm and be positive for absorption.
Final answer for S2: 0.108 nm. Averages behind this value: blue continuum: 2.08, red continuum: 2.13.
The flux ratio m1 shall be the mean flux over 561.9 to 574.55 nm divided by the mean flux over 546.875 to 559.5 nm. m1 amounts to 1.0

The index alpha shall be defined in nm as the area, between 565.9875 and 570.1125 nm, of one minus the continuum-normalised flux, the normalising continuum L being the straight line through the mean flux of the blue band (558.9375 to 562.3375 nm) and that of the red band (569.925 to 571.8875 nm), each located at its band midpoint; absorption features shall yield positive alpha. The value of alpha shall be -0.06 nm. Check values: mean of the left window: 2.1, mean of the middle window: 2.09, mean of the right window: 2.04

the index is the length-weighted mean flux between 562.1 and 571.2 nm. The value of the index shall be 2.06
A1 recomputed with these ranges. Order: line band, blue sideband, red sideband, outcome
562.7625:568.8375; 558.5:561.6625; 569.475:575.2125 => 0.026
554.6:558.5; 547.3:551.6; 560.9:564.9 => -0.148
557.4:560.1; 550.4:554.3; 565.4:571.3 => 0.081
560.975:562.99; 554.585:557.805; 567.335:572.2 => 0.025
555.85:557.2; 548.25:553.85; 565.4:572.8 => -0.034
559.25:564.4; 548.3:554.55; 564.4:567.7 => 0.118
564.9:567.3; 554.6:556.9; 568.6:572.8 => -0.136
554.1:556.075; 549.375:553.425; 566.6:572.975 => -0.109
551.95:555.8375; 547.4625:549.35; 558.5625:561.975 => -0.186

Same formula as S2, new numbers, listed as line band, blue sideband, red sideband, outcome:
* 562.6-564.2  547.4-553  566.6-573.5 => 0.03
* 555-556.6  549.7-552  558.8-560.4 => -0.09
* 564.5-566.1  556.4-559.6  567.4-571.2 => -0.08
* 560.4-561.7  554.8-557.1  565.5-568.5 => -0.04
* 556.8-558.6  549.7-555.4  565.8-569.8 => 0.03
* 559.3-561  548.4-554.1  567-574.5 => -0.07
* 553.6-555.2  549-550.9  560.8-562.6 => -0.08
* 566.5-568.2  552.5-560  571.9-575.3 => 0.01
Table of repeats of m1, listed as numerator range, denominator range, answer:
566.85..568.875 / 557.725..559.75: 1.03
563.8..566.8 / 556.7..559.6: 1.04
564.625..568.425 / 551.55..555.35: 1.01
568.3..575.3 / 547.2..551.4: 1.02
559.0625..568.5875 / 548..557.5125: 1.00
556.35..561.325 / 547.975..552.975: 1.02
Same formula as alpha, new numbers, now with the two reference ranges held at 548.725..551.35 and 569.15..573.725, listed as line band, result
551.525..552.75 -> -0.031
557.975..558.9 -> 0.023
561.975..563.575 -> -0.035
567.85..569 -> 0.055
